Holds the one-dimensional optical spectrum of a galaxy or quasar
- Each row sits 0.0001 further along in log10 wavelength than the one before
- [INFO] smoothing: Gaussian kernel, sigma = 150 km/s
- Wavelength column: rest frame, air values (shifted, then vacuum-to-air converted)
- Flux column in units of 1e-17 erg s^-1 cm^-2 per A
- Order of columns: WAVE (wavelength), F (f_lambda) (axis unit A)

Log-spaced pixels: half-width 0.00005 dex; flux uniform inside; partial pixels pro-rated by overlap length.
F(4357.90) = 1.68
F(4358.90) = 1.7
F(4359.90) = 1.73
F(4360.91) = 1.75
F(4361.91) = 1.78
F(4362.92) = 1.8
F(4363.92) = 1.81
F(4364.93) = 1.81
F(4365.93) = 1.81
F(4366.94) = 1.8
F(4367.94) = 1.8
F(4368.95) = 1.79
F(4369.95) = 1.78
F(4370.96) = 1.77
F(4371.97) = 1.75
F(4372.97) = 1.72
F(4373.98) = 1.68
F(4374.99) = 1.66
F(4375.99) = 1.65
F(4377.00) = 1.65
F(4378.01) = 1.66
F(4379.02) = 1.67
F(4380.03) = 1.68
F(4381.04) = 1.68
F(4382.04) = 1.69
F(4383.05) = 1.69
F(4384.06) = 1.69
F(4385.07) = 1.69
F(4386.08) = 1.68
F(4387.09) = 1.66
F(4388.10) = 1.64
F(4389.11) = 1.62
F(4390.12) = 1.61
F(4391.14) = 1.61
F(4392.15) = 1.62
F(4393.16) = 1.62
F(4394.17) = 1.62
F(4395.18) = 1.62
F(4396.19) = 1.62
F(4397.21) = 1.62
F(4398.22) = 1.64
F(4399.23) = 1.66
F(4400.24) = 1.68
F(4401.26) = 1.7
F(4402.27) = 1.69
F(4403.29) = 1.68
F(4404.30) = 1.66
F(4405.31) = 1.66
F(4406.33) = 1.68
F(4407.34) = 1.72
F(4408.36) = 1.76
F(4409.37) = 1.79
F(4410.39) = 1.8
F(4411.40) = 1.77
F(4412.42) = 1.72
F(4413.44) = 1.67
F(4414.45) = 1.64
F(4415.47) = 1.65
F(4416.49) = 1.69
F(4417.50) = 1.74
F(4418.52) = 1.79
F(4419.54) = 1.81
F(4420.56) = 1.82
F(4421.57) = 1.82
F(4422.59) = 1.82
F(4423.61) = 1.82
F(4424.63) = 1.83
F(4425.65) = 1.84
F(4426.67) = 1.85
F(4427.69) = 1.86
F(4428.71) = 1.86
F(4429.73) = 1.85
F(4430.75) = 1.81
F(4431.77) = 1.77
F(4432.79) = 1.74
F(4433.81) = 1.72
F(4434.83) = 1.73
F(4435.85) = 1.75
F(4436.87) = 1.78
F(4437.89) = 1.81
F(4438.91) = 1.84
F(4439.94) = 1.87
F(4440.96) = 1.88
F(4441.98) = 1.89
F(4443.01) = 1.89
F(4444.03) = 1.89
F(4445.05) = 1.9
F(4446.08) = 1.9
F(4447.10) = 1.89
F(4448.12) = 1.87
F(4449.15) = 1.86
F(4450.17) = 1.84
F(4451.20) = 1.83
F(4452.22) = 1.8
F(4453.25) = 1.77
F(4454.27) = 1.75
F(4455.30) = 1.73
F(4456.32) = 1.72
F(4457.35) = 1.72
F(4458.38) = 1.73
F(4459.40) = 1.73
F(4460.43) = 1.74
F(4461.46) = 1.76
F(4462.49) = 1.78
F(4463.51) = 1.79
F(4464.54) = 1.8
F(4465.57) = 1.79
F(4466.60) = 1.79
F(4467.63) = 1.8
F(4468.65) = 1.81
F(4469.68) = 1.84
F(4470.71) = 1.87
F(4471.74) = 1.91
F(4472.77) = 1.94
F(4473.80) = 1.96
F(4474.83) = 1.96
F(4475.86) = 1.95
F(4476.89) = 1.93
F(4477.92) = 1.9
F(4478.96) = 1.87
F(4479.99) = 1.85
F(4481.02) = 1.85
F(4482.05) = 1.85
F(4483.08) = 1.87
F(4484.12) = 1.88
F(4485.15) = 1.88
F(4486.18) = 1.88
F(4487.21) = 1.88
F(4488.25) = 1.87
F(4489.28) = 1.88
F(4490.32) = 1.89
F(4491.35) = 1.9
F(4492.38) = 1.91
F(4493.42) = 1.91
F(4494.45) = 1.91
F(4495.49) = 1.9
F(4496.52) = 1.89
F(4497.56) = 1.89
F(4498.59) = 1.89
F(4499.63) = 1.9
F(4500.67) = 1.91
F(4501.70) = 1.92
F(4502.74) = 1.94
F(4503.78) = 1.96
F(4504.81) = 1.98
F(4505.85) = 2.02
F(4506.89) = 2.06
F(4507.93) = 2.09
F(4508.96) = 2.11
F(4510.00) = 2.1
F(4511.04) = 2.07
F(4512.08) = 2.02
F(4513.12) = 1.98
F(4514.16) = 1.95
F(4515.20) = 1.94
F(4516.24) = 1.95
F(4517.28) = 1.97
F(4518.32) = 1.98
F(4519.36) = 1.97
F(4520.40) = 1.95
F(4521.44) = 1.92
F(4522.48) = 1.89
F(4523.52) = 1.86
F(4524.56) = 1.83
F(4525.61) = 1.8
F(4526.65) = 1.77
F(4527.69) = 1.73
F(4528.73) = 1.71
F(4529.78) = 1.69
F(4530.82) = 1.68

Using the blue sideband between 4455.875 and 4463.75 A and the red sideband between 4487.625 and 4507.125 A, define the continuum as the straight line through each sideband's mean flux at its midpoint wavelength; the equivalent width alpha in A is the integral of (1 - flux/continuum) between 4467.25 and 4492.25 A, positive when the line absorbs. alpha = -0.7 A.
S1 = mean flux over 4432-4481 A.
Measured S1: 1.83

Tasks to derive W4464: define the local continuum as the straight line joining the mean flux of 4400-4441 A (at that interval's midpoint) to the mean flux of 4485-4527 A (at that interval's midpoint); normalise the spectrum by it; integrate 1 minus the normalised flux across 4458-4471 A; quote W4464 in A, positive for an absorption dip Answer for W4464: 0.5 A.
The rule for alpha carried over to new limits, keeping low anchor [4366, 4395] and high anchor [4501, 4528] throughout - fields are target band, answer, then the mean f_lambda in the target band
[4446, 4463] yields 0.4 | 1.79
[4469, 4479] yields -0.2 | 1.91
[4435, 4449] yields -0.4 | 1.86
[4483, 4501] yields 0.2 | 1.89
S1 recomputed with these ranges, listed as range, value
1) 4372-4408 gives 1.66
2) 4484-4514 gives 1.95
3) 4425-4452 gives 1.84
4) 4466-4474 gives 1.86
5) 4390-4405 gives 1.64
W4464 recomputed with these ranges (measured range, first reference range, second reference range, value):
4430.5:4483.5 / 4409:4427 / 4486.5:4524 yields 0.6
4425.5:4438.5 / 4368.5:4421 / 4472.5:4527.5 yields -0.2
